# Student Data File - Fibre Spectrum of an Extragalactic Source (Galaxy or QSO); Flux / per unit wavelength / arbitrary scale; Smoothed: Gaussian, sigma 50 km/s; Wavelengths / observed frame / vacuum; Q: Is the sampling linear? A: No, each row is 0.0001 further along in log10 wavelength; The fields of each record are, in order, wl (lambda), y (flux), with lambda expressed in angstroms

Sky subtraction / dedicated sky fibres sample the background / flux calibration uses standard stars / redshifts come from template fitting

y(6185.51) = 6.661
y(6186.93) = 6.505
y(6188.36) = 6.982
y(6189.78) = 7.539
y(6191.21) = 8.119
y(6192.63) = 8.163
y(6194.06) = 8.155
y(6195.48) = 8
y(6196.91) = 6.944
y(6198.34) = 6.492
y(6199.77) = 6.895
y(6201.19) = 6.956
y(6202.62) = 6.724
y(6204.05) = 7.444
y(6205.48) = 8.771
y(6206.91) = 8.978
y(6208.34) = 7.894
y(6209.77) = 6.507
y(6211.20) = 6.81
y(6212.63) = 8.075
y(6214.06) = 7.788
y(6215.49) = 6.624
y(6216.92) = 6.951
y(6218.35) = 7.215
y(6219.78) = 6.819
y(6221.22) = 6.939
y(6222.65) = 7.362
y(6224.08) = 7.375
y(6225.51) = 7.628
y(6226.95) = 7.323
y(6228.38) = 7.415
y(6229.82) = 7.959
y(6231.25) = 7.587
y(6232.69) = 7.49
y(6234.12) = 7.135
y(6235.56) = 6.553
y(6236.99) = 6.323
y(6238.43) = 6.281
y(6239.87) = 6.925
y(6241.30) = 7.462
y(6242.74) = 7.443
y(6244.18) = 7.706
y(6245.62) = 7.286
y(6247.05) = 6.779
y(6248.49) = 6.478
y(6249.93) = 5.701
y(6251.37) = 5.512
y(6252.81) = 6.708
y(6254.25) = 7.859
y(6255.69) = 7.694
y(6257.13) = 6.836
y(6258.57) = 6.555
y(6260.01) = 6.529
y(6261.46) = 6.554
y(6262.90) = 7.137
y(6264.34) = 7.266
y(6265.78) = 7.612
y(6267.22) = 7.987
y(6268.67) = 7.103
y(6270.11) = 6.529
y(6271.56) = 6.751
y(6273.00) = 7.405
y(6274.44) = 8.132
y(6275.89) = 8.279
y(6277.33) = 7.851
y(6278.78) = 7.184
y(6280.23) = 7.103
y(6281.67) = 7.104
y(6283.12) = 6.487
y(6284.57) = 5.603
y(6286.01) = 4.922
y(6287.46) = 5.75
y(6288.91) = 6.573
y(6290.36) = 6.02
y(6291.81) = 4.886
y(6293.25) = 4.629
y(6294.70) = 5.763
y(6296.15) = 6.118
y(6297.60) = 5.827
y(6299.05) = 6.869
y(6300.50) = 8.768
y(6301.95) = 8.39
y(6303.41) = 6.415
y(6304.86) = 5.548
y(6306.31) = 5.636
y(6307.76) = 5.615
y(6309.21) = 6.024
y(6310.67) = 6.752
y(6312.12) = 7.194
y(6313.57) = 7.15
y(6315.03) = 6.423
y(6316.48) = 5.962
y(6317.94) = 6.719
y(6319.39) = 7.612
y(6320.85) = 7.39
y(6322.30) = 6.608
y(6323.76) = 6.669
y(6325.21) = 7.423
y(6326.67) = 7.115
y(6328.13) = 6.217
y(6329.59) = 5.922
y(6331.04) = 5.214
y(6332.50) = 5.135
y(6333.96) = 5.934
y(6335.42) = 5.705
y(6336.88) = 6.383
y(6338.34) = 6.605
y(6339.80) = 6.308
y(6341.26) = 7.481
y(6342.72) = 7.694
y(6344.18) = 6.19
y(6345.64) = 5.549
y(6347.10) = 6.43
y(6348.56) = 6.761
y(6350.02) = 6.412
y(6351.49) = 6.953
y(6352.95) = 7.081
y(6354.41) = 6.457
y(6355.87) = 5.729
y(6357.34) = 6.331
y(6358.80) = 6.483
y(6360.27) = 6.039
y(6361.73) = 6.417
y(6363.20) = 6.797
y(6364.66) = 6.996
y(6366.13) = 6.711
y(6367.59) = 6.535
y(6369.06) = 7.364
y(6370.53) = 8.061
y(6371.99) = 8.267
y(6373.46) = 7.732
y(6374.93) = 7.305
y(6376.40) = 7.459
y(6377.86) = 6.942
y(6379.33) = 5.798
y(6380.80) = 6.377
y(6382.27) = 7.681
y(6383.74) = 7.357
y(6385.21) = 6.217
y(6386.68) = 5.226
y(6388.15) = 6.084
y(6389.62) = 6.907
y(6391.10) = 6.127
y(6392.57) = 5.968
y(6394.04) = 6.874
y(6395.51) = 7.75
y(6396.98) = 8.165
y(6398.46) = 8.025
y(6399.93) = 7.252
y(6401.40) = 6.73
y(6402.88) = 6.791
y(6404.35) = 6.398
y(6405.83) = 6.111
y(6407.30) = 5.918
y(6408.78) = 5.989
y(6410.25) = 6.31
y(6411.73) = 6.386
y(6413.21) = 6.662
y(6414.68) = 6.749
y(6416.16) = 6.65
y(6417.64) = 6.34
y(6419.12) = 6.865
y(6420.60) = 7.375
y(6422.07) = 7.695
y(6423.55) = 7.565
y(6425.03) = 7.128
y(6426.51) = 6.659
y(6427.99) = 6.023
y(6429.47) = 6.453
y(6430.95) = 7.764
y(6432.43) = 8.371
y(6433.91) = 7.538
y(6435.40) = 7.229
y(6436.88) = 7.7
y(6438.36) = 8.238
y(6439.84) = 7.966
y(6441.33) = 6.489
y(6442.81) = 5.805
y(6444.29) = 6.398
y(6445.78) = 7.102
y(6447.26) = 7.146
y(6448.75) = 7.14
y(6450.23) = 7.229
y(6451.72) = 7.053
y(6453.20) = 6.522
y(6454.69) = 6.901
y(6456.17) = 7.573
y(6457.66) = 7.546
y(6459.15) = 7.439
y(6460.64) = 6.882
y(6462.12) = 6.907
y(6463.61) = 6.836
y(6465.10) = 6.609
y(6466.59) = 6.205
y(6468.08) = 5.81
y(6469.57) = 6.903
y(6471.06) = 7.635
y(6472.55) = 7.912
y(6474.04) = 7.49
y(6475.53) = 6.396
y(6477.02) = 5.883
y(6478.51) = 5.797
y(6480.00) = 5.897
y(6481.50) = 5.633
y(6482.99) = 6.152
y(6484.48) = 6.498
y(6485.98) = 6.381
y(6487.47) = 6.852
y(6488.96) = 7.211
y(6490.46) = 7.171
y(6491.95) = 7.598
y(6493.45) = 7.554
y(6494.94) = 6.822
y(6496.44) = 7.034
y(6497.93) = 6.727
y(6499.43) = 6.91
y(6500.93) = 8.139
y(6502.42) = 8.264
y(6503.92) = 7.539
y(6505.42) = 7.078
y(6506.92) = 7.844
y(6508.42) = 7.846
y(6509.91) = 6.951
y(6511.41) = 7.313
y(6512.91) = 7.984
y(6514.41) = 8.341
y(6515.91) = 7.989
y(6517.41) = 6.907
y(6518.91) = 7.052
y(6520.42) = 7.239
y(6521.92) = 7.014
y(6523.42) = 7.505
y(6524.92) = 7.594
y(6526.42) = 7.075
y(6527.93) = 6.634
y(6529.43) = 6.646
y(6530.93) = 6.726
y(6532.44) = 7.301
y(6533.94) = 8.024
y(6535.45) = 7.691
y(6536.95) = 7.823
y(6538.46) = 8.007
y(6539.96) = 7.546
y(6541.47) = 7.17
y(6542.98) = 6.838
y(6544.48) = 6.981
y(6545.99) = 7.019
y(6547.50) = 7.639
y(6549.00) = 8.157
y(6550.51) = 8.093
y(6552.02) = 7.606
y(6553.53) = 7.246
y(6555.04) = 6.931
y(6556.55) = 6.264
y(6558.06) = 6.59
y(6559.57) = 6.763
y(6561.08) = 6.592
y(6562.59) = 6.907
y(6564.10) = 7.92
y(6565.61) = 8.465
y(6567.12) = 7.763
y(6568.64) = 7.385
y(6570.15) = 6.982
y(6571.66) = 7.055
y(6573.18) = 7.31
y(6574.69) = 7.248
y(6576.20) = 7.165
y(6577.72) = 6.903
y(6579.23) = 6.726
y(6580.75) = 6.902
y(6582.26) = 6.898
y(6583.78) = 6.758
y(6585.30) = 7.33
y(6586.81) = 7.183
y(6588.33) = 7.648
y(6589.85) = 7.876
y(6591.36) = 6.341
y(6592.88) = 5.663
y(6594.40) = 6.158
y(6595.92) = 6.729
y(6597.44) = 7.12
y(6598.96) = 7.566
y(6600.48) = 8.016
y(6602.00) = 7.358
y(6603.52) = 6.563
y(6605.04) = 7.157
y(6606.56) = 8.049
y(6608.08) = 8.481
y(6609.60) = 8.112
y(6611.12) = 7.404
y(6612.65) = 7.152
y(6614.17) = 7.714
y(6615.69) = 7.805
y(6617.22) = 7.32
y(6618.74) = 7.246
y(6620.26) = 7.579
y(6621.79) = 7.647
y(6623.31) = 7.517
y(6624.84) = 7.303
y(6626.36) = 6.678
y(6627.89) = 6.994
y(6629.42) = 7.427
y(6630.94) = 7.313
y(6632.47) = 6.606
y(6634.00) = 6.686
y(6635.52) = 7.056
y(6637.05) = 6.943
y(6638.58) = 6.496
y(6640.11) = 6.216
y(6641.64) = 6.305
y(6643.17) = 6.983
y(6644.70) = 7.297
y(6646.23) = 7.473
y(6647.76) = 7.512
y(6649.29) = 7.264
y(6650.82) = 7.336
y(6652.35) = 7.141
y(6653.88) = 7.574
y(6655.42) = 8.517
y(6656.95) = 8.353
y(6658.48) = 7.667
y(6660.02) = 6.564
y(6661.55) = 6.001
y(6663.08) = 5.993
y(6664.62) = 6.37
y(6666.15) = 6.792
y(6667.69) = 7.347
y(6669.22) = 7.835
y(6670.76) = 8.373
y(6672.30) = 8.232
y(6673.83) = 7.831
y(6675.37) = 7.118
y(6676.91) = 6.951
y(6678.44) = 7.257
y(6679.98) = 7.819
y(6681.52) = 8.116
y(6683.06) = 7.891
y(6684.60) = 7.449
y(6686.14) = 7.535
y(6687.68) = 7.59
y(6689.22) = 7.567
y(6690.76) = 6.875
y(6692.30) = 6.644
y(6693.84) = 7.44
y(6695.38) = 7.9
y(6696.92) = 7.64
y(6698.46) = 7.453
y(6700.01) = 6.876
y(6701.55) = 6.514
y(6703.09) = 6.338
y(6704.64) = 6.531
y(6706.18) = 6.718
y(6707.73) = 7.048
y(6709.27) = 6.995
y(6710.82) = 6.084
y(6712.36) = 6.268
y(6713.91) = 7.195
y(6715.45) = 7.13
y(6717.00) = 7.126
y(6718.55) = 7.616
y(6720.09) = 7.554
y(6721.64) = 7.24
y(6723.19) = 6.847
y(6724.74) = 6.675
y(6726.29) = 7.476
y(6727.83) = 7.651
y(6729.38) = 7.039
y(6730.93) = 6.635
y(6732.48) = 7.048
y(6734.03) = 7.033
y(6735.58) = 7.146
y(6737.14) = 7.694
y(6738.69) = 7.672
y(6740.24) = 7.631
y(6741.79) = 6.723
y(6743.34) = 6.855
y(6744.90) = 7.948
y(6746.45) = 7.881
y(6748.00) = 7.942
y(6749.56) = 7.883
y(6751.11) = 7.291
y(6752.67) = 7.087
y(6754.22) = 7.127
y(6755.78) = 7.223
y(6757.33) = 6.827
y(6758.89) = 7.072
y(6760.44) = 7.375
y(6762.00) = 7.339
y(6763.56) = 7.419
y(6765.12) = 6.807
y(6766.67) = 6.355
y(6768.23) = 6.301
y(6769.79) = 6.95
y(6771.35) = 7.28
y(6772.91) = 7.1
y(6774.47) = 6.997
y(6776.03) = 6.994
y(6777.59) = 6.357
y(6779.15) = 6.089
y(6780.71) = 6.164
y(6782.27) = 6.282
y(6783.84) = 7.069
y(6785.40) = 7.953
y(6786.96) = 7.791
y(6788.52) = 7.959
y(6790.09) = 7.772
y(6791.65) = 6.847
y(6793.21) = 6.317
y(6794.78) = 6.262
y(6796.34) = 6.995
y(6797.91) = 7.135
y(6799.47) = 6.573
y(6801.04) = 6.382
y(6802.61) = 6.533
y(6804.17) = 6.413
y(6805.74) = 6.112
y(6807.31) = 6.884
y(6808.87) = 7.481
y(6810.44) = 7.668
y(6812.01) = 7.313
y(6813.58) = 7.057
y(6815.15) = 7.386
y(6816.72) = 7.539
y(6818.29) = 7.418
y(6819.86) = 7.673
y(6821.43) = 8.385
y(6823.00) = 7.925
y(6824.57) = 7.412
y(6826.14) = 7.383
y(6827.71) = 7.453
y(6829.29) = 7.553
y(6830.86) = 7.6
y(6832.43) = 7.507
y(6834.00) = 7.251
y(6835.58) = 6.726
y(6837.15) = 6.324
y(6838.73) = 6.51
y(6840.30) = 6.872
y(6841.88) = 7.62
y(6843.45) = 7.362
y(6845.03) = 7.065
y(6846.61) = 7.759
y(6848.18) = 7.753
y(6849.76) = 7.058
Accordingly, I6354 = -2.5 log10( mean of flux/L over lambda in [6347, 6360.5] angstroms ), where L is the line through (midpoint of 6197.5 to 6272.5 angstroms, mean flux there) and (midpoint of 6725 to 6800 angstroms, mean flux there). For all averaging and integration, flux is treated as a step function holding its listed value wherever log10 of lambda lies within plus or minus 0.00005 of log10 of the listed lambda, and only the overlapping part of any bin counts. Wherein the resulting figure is 0.10 mag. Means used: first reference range 7.13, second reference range 7.11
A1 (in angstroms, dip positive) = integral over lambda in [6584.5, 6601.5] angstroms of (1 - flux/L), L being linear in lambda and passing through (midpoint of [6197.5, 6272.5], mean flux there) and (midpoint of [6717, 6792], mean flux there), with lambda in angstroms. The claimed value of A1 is 0.2 angstroms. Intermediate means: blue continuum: 7.13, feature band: 7.06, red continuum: 7.17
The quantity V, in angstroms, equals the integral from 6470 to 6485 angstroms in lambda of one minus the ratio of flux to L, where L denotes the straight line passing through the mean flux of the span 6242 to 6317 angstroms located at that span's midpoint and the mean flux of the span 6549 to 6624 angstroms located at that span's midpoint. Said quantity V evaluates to 1.1 angstroms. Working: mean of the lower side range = 6.7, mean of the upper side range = 7.26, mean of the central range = 6.54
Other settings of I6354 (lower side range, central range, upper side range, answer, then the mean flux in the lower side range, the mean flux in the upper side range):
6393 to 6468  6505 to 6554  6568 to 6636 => -0.05 mag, 6.97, 7.2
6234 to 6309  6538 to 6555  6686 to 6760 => -0.07 mag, 6.71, 7.17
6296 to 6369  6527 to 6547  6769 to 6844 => -0.07 mag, 6.54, 7.1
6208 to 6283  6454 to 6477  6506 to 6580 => 0.05 mag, 7.14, 7.32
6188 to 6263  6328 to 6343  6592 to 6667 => 0.16 mag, 7.2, 7.17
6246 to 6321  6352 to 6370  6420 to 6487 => 0.03 mag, 6.68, 6.93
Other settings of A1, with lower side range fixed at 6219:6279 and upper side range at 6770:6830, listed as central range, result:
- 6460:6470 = 0.8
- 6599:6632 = -1.6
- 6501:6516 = -1.3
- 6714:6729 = -0.3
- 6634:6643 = 0.6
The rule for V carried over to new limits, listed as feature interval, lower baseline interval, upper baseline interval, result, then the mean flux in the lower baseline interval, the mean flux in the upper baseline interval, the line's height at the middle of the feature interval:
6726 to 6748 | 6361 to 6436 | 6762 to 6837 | -0.9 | 6.9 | 7.08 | 7.05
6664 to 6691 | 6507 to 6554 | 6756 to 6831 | -1.1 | 7.43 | 7.08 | 7.23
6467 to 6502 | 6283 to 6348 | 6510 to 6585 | 1.1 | 6.35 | 7.28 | 7.02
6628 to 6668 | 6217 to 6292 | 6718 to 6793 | 0.4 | 6.96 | 7.16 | 7.12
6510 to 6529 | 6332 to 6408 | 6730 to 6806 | -1.5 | 6.7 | 7.04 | 6.83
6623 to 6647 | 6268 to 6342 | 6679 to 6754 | 0.5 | 6.53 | 7.23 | 7.1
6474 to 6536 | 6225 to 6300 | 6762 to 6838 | -1.6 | 6.82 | 7.07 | 6.93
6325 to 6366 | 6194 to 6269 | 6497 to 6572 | 4.7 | 7.17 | 7.36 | 7.24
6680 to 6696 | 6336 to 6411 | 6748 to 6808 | -1.4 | 6.73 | 6.94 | 6.9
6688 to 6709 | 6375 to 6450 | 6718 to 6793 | 0.2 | 6.88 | 7.16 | 7.11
